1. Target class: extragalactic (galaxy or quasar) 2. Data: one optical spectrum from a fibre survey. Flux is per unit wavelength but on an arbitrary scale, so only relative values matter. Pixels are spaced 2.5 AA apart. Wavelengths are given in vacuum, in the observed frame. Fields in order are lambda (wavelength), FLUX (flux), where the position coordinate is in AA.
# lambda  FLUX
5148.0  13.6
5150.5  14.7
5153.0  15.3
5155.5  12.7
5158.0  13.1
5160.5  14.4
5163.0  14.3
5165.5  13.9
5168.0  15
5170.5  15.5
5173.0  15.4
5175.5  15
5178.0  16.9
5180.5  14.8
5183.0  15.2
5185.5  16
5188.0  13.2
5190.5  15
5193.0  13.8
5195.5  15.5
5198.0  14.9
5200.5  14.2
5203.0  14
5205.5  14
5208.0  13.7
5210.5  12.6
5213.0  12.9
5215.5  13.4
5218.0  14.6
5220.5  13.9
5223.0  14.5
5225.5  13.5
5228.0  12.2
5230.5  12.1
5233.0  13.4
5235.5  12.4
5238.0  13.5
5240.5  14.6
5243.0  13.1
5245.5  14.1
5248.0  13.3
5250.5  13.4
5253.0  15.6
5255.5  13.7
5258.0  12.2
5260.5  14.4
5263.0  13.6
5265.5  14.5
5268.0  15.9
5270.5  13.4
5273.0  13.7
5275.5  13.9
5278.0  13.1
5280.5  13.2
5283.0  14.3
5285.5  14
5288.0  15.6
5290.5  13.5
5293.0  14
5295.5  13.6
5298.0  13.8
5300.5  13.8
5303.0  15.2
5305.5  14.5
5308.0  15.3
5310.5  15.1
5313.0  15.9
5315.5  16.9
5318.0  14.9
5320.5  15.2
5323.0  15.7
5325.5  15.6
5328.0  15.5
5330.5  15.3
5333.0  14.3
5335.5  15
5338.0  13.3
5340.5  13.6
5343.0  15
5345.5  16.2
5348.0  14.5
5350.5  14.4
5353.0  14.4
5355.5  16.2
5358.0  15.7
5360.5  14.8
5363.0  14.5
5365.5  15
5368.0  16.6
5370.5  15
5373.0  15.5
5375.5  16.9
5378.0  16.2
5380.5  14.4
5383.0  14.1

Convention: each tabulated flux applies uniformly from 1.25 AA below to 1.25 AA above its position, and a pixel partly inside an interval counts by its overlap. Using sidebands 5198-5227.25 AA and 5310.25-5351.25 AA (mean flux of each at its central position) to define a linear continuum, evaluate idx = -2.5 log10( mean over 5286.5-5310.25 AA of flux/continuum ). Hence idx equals 0.03 mag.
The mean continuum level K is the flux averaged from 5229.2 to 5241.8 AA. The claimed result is 13.2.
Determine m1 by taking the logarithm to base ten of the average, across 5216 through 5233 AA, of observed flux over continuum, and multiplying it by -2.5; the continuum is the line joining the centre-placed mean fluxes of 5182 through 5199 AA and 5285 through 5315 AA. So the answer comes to 0.098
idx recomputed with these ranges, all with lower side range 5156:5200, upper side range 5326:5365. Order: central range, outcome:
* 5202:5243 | 0.10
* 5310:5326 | -0.06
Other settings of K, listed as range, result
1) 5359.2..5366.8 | 14.8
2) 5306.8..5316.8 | 15.8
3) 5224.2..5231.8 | 12.6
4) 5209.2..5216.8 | 13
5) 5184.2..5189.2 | 14.6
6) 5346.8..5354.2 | 14.4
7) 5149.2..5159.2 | 14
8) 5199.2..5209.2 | 14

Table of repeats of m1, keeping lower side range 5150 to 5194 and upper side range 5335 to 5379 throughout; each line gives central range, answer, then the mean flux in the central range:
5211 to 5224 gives 0.08 mag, 13.8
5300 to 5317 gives -0.02 mag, 15.3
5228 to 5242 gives 0.13 mag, 13.1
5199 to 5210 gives 0.07 mag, 13.9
